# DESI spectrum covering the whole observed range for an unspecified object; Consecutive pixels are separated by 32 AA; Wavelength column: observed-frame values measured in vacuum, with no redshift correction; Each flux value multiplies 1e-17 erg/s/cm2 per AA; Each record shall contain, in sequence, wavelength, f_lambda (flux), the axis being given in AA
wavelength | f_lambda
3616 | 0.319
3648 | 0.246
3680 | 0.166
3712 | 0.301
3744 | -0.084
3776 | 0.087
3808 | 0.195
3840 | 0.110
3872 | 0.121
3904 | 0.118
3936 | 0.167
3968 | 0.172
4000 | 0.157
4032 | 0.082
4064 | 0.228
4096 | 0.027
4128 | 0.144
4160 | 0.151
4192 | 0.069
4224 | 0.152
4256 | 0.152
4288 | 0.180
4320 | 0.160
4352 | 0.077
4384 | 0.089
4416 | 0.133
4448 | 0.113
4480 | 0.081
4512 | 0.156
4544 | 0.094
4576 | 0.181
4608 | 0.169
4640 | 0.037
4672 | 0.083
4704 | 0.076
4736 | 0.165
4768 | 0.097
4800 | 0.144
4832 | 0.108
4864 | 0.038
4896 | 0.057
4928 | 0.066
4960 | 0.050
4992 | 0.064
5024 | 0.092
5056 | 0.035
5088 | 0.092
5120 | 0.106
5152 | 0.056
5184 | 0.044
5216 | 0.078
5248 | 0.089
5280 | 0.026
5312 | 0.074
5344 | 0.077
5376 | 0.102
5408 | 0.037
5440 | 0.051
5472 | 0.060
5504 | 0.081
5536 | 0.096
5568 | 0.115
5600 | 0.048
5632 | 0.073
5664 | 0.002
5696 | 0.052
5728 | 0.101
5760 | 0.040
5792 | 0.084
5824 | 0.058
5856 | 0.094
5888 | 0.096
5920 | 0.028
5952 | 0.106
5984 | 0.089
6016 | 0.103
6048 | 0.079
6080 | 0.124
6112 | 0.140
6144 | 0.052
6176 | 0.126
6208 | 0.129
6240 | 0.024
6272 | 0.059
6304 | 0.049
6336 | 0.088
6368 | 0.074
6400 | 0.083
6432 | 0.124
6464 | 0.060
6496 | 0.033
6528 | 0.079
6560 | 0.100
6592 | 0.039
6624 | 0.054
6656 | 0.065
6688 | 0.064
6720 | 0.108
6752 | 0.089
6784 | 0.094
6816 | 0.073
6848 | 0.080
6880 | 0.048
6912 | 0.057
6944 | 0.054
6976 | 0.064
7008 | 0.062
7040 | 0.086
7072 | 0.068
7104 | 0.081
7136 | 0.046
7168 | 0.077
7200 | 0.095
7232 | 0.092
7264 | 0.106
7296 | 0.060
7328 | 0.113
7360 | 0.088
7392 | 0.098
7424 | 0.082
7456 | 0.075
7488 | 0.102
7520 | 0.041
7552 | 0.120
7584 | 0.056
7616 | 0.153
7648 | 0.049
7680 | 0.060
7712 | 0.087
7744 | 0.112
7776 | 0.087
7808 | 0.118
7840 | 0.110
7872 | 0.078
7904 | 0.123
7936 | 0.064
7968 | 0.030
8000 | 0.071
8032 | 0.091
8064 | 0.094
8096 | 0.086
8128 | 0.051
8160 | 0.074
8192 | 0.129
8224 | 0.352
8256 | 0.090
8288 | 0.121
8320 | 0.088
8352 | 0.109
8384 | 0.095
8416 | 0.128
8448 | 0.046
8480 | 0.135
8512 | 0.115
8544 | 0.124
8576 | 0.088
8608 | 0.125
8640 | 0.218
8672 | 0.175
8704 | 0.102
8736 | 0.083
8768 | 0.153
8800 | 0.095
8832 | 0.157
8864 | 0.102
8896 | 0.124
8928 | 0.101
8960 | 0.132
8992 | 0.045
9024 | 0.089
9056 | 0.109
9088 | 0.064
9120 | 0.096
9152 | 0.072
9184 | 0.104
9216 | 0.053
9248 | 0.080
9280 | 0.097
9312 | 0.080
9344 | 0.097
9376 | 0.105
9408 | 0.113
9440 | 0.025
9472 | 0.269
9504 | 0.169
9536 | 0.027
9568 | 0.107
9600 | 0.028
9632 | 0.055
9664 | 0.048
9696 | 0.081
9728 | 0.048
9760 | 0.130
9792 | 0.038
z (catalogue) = 1.203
